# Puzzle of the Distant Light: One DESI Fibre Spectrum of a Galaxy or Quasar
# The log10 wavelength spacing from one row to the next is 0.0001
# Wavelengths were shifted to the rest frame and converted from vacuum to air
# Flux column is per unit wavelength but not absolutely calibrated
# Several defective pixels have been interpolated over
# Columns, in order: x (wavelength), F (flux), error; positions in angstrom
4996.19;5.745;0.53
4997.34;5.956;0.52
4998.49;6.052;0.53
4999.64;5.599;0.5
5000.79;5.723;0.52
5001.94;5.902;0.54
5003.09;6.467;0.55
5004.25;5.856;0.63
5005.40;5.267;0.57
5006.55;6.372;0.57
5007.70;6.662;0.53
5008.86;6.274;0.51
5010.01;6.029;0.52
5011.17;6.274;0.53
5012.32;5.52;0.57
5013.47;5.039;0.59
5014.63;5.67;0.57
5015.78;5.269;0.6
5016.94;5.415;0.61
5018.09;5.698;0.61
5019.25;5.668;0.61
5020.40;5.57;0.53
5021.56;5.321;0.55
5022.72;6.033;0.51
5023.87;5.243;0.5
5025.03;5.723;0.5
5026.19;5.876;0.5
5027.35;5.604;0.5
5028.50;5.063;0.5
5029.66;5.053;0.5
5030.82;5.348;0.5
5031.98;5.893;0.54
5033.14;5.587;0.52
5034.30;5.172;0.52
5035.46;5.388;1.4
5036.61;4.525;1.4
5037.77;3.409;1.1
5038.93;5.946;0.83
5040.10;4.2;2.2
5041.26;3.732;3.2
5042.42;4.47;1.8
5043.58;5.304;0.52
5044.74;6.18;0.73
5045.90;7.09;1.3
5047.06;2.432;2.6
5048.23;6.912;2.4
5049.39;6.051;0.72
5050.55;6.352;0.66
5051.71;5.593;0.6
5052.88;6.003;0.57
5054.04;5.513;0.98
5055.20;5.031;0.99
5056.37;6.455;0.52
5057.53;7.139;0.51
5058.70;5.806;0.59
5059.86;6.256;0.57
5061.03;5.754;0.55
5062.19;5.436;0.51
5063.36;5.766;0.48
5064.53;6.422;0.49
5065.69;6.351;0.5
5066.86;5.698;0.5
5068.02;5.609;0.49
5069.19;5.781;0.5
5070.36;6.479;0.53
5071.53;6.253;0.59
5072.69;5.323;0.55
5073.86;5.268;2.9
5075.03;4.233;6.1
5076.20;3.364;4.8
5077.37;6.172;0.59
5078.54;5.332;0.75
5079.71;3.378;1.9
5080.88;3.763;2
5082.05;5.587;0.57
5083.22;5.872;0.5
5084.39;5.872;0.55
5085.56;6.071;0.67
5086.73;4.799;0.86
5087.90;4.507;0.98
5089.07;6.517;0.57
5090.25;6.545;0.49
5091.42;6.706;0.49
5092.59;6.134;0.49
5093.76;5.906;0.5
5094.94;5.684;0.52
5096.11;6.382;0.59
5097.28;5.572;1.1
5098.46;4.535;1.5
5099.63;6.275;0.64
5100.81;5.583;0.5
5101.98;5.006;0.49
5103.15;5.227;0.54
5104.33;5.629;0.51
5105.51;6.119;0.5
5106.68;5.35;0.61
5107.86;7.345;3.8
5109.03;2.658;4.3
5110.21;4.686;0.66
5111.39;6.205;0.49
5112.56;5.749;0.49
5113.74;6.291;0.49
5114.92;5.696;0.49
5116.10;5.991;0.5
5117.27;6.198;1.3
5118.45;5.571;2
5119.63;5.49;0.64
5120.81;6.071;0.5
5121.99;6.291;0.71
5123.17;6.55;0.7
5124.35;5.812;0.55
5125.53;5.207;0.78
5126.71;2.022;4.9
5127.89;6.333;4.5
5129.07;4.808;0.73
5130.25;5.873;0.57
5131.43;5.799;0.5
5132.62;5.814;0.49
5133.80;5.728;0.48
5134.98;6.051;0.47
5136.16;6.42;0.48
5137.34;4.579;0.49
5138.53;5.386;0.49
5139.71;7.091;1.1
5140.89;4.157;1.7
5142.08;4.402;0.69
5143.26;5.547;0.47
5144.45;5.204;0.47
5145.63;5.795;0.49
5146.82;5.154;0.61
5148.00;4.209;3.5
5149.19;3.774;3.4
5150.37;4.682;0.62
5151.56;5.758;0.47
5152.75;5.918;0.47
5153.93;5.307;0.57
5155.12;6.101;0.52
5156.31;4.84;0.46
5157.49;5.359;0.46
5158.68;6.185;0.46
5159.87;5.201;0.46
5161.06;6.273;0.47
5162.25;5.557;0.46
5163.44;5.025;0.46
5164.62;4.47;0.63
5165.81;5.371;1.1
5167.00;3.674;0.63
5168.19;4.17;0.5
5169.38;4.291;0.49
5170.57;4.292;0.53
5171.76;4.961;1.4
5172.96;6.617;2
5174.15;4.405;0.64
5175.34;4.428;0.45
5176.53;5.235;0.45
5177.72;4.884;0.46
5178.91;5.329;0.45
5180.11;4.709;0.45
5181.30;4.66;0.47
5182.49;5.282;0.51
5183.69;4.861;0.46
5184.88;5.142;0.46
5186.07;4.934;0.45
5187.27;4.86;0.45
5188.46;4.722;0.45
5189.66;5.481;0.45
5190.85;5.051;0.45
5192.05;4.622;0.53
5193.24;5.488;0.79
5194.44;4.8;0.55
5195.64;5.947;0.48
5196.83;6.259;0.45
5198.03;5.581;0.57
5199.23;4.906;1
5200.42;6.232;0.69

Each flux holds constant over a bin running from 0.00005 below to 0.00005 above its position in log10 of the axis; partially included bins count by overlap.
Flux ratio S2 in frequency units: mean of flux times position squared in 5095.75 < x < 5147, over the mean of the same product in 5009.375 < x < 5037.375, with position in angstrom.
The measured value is 1.05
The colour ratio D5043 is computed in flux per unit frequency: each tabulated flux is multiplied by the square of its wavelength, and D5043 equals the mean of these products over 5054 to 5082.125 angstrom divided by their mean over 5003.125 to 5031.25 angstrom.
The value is 0.99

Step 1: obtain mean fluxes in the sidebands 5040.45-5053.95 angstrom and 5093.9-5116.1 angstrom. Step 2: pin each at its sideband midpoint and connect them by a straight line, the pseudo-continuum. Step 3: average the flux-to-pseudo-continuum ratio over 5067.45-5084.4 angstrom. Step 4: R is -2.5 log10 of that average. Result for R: 0.06 mag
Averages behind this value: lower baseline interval 5.45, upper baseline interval 5.57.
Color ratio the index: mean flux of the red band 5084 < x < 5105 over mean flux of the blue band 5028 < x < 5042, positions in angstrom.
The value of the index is 1.2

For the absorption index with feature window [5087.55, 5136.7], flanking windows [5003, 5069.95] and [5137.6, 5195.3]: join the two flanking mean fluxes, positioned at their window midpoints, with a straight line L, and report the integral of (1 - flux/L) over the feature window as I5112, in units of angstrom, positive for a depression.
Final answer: -3.5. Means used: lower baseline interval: 5.61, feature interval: 5.68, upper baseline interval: 5.08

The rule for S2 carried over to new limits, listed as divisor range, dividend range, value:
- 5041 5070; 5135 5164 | 0.96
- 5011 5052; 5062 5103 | 1.05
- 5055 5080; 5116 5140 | 1.03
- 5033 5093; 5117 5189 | 0.98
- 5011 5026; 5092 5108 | 1.06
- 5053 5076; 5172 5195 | 0.91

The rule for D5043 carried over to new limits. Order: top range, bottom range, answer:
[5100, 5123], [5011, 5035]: 1.06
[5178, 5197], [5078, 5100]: 0.96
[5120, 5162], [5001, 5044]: 1.04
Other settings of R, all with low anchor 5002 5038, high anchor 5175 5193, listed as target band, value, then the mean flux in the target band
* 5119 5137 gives -0.09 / 5.6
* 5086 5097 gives -0.11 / 5.9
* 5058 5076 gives -0.06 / 5.72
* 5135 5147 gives -0.06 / 5.41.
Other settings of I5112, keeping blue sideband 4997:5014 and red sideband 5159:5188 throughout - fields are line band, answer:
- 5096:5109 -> -0.5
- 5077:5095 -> -0.3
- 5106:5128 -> -1.1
